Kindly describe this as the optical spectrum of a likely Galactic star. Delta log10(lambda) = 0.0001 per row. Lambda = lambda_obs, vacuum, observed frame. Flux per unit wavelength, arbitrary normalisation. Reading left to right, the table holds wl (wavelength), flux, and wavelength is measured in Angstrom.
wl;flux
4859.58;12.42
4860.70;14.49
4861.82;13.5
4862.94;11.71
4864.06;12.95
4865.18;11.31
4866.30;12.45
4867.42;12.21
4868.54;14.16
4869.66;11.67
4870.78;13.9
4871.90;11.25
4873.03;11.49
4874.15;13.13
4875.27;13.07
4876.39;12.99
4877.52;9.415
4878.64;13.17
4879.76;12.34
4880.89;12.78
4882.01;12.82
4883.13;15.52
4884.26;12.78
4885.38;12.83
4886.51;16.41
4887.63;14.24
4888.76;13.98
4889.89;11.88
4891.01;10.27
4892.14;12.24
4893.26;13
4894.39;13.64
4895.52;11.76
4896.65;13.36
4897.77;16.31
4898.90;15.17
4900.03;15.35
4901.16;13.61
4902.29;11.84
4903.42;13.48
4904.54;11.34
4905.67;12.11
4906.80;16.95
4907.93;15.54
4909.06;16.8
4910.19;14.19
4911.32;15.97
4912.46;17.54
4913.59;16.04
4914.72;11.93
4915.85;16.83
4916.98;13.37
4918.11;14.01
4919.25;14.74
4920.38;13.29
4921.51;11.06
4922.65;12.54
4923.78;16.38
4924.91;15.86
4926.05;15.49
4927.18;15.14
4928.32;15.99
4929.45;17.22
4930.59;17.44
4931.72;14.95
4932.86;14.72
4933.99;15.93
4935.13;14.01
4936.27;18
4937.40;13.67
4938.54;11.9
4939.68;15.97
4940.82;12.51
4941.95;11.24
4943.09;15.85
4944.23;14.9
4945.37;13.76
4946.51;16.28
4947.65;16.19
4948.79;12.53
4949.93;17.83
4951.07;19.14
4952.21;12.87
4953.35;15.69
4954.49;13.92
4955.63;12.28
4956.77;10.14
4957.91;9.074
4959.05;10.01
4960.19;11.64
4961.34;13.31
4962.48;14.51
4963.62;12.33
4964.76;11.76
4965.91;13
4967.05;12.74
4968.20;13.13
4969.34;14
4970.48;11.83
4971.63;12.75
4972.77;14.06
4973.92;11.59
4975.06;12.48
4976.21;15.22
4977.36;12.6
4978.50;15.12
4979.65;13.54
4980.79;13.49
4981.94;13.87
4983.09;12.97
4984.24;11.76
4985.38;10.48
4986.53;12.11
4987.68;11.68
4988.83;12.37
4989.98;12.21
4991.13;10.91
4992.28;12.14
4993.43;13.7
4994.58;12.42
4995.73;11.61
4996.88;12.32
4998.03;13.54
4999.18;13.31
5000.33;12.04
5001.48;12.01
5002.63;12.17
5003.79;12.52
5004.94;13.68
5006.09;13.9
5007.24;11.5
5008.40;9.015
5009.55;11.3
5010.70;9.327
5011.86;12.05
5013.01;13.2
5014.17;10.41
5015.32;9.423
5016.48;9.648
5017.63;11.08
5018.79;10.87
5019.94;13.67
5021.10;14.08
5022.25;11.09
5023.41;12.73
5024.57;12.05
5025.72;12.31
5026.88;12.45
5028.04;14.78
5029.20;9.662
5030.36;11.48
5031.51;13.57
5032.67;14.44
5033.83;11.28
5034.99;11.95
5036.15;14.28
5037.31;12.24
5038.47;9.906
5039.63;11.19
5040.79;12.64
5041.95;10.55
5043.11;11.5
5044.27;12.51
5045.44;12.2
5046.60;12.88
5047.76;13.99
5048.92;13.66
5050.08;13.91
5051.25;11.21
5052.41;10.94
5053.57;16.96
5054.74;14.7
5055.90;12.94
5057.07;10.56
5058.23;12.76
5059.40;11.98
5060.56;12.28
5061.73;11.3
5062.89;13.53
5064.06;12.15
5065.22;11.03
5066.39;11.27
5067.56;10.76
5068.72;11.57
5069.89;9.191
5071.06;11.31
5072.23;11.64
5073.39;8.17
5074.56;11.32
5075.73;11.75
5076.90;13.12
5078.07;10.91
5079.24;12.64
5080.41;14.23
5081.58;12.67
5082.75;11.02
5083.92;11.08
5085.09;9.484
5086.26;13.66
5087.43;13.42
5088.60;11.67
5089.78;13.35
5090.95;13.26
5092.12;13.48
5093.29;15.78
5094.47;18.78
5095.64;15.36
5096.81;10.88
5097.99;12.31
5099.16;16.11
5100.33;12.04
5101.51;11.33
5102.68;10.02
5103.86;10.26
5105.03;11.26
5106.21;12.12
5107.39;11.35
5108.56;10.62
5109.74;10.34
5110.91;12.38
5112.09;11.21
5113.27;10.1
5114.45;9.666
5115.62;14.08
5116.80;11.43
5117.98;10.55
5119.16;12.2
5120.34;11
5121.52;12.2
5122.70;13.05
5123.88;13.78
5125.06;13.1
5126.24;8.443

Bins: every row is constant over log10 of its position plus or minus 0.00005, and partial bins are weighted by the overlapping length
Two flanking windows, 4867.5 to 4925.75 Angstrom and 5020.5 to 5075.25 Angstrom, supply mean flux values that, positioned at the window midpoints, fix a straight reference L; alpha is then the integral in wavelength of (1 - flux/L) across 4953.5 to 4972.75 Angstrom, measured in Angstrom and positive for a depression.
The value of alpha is 0.9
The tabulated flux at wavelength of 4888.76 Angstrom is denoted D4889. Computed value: 13.98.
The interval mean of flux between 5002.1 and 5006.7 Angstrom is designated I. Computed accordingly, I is 13.1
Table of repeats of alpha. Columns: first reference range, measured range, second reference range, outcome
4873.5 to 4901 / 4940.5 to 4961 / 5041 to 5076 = -1.4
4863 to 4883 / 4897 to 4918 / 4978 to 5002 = -3.6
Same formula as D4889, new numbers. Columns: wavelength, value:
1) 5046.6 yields 12.88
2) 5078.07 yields 10.91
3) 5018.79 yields 10.87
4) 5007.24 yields 11.5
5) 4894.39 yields 13.64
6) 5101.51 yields 11.33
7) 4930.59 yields 17.44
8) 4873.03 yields 11.49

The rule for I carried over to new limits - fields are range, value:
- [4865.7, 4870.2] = 12.6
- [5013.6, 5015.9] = 9.92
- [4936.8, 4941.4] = 13.6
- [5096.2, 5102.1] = 12.6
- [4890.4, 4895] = 12.3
